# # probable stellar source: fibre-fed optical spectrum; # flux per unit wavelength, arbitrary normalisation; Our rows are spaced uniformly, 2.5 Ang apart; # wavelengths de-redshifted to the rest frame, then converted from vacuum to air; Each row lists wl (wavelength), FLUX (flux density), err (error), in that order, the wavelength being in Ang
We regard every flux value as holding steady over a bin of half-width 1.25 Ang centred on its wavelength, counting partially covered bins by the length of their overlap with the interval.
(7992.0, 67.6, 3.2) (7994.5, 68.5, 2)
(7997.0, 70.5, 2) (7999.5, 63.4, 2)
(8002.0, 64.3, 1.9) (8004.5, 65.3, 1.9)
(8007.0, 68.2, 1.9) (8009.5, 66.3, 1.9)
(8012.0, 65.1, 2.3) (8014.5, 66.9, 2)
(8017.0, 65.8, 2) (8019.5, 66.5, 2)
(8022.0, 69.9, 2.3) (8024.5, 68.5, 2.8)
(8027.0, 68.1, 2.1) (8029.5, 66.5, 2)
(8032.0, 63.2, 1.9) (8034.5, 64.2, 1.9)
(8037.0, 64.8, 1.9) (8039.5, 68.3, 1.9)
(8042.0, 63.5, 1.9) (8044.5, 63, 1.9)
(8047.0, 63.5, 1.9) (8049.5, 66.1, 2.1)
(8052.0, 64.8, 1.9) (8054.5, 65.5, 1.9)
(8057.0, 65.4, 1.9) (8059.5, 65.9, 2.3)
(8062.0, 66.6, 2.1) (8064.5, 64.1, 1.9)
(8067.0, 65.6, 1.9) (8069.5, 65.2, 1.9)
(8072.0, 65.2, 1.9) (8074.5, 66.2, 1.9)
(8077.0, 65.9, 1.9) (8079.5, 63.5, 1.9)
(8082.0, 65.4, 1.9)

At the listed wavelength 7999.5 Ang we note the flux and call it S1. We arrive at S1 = 63.4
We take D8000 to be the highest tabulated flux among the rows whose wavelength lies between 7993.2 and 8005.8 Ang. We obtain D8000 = 70.5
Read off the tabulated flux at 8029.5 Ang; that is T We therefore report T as 66.5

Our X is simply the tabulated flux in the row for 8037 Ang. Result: 64.8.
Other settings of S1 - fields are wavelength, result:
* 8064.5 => 64.1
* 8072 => 65.2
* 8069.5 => 65.2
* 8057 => 65.4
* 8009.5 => 66.3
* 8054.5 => 65.5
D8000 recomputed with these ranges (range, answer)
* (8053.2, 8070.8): 66.6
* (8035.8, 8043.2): 68.3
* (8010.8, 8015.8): 66.9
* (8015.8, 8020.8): 66.5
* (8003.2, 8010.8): 68.2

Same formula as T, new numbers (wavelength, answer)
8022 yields 69.9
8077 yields 65.9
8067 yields 65.6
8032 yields 63.2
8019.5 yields 66.5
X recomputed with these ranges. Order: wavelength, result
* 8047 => 63.5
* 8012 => 65.1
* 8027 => 68.1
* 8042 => 63.5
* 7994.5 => 68.5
